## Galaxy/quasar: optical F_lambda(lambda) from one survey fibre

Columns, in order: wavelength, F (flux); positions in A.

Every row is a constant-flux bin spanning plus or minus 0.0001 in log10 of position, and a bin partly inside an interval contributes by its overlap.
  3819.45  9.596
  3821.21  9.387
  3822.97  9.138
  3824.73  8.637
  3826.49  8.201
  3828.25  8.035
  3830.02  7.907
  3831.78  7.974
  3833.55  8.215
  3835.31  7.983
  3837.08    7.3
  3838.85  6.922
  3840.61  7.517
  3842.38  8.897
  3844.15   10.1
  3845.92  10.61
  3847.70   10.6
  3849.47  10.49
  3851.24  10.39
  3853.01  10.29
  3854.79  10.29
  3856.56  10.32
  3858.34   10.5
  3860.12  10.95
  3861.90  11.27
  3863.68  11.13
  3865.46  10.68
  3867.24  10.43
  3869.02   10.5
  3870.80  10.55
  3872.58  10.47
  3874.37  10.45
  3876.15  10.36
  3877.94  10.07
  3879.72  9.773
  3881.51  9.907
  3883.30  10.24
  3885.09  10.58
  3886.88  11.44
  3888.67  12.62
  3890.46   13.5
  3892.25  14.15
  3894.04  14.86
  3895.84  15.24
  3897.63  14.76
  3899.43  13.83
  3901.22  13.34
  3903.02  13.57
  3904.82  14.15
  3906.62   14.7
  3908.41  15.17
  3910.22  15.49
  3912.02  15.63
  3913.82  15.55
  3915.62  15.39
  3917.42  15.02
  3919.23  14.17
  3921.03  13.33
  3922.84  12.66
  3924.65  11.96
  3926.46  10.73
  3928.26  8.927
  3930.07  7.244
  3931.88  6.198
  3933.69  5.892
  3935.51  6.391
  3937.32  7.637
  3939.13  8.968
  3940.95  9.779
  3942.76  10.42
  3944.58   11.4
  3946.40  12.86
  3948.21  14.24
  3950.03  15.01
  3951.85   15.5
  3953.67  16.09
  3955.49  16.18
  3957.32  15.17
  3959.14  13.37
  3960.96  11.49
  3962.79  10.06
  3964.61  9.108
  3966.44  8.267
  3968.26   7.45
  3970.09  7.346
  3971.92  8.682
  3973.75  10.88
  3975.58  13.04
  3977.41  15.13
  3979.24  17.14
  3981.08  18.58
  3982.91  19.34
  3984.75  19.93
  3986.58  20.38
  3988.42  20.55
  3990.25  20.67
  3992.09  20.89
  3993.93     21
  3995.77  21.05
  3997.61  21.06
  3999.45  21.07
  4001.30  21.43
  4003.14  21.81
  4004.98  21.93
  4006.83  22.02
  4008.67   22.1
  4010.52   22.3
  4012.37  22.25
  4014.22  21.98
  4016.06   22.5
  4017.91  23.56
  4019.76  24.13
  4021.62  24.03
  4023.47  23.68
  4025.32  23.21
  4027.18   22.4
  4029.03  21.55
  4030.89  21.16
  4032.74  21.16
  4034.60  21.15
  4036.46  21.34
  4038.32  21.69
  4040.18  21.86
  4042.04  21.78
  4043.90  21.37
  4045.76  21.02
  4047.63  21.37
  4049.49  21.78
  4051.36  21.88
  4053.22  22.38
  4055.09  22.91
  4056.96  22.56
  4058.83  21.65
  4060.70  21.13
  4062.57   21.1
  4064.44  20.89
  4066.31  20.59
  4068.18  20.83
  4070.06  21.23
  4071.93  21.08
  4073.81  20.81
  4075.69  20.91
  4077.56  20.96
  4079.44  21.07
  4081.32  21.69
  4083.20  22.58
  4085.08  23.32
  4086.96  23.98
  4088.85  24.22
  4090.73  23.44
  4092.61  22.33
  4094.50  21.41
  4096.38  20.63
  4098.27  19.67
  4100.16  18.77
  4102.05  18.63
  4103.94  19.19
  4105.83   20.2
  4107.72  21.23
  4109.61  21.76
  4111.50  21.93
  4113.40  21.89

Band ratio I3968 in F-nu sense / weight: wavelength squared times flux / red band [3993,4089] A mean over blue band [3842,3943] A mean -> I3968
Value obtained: 2.06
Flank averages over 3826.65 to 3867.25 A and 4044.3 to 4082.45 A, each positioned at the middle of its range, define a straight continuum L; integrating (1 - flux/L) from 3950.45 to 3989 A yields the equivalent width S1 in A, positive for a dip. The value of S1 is 5.5 A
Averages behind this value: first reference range 9.47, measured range 13.9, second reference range 21.4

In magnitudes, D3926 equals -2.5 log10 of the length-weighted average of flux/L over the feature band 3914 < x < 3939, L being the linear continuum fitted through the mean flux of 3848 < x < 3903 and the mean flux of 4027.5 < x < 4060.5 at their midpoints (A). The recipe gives 0.34 mag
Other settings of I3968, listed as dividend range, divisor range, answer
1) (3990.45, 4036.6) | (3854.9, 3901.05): 2.04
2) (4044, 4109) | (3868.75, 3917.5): 1.82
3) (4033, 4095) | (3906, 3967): 1.92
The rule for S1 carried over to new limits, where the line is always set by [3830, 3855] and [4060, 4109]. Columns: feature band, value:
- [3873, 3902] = -2.1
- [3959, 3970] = 4.1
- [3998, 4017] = -5.0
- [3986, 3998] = -3.1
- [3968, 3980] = 3.2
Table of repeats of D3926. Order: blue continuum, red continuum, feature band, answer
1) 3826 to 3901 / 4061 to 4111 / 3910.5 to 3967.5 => 0.194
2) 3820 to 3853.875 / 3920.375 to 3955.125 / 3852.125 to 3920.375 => -0.246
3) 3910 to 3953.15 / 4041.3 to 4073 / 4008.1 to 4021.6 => -0.245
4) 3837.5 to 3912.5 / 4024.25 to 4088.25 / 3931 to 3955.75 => 0.365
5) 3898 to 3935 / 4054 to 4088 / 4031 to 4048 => -0.085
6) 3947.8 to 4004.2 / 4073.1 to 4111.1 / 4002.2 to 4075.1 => -0.167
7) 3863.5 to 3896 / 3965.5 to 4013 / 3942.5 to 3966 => 0.201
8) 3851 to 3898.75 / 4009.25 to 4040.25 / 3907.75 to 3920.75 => -0.065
